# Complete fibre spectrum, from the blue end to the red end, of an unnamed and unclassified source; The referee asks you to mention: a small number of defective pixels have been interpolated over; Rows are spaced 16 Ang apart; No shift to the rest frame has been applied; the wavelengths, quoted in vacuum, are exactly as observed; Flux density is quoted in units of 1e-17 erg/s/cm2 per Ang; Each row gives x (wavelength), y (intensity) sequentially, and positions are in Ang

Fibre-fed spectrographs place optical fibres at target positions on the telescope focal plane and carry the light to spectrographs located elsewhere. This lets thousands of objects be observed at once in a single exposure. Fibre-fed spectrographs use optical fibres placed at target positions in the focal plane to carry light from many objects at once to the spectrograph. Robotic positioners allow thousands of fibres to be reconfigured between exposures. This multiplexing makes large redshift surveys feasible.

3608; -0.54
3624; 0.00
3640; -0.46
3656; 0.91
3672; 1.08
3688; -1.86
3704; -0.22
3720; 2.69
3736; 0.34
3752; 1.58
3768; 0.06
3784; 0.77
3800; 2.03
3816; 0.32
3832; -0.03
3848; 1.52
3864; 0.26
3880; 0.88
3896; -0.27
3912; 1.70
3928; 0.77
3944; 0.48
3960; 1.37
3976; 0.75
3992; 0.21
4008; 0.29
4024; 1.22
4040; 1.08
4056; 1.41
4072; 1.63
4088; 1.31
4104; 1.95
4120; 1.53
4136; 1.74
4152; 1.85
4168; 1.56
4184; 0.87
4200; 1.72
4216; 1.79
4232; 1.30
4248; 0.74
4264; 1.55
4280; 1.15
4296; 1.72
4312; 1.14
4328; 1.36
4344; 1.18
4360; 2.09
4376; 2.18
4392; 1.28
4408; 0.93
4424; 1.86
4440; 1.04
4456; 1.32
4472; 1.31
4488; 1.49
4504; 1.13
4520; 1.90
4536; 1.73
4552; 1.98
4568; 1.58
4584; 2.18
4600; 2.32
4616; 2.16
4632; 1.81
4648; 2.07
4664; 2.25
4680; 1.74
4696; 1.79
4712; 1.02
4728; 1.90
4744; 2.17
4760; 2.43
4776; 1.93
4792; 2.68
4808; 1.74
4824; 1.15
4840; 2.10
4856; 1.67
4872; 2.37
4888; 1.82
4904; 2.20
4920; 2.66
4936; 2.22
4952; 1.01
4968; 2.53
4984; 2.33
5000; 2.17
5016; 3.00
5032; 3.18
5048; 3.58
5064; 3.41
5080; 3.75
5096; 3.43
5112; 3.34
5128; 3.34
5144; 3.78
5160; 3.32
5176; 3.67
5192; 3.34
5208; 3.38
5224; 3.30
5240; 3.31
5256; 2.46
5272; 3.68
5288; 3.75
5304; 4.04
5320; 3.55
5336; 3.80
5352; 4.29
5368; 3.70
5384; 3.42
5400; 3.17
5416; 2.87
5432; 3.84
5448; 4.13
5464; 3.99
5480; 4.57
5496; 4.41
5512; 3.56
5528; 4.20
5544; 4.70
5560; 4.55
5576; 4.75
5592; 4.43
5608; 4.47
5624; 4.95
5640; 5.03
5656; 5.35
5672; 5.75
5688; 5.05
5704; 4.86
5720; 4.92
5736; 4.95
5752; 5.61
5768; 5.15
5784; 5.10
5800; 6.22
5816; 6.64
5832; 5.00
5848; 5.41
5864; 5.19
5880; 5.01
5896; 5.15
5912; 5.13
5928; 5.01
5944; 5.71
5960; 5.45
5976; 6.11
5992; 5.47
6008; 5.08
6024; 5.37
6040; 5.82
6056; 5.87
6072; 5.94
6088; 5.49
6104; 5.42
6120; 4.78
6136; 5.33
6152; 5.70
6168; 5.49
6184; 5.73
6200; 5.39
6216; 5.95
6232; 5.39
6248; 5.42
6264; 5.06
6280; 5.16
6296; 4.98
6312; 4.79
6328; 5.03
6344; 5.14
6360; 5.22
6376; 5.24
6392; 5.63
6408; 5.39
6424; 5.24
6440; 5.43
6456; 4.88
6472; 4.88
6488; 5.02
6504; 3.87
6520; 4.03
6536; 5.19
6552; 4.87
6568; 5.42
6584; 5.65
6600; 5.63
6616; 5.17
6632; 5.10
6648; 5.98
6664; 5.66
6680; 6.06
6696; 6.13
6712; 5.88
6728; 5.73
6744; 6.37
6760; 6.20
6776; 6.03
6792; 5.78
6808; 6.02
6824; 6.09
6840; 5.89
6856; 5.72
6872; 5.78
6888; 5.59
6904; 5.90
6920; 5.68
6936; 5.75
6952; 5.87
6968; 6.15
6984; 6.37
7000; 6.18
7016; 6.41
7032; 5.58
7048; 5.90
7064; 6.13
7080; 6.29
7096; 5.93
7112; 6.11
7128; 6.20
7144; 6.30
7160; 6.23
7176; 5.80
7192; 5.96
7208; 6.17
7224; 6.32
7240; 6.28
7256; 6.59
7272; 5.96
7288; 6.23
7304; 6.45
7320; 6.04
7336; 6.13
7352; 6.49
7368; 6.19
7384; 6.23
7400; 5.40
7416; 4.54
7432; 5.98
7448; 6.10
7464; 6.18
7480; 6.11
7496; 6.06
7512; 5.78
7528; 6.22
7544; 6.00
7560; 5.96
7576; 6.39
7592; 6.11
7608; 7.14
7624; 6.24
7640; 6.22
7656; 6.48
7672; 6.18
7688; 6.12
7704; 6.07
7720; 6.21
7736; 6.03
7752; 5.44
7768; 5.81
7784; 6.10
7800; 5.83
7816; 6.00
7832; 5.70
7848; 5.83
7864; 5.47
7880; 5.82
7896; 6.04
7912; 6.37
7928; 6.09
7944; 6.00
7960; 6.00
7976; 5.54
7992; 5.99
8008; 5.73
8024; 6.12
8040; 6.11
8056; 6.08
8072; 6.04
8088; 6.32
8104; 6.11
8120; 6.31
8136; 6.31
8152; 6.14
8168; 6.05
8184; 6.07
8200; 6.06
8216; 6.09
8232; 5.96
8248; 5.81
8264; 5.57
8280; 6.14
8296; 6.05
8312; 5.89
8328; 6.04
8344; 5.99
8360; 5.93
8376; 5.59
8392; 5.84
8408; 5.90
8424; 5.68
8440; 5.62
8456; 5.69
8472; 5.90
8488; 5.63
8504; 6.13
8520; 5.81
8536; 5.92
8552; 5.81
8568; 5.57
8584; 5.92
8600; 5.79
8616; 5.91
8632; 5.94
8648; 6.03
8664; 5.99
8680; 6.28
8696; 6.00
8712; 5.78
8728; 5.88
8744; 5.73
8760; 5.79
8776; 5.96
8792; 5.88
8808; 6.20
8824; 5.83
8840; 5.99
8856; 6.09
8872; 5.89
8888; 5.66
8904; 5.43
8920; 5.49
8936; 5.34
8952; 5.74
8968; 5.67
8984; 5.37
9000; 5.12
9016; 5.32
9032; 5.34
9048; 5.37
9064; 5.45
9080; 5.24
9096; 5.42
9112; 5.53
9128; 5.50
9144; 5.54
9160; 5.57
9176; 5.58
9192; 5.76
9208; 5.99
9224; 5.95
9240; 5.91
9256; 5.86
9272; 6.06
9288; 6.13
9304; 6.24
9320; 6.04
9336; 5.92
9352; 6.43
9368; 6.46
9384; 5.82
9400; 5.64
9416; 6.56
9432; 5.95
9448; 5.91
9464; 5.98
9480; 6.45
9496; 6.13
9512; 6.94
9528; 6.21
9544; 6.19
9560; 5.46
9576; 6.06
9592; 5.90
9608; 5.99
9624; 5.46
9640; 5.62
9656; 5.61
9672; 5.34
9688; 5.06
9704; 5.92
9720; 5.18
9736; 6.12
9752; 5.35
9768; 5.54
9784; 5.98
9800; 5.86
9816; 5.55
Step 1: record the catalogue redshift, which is 0.258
